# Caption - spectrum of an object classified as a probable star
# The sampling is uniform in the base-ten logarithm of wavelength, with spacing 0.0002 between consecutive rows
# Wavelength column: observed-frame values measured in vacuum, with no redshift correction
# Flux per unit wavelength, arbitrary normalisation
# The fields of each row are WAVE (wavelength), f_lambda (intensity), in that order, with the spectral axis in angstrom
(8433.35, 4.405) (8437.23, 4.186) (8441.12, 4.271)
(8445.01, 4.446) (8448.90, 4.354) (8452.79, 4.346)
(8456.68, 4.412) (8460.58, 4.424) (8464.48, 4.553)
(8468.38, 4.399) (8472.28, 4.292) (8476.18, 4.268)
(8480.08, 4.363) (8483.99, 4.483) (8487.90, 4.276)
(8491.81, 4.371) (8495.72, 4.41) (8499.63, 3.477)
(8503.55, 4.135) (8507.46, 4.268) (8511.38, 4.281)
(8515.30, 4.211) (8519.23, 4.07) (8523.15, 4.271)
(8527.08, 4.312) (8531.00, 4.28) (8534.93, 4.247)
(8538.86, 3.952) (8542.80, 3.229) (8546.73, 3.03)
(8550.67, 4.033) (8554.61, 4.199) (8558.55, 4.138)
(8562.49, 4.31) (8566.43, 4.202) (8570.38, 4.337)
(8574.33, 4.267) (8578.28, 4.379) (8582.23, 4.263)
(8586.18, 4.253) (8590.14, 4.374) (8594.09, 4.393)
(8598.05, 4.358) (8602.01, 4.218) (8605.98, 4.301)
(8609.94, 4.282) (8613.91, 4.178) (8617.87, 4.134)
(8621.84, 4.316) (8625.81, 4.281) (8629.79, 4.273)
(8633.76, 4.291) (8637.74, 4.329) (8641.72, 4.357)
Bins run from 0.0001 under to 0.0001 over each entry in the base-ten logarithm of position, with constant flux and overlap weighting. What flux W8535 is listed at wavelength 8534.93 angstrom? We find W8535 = 4.247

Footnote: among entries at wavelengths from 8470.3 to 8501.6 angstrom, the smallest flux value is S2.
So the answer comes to 3.477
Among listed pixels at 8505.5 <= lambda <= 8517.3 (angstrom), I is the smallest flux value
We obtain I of 4.211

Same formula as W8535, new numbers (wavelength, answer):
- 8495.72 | 4.41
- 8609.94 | 4.282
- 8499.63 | 3.477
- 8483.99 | 4.483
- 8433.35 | 4.405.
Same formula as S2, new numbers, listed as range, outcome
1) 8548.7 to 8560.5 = 4.033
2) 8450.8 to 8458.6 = 4.346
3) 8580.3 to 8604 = 4.218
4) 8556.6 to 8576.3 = 4.138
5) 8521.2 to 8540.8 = 3.952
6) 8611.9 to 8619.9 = 4.134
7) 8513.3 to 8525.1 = 4.07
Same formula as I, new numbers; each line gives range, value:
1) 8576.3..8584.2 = 4.263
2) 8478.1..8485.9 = 4.363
